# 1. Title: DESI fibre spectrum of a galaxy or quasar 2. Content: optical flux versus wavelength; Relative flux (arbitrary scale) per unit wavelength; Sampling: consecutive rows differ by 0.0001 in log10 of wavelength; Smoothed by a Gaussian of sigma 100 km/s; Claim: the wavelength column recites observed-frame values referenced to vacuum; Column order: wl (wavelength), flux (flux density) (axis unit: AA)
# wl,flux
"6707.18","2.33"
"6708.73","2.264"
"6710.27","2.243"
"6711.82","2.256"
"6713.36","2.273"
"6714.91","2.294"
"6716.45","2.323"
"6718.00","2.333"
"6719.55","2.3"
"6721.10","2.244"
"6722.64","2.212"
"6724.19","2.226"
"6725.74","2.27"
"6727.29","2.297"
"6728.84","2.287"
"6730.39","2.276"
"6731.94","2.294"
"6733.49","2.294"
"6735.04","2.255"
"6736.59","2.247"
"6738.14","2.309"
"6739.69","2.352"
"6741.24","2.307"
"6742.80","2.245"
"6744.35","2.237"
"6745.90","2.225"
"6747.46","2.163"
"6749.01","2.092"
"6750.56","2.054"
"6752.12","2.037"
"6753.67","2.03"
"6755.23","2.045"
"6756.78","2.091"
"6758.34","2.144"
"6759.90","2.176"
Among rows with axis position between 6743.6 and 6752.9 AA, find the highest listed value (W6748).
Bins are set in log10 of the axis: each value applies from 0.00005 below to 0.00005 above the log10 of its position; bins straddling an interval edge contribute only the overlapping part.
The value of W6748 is 2.237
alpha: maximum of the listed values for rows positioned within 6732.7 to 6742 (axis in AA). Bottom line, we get 2.352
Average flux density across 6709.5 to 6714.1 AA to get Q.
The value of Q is 2.26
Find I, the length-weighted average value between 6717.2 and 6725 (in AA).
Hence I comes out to 2.26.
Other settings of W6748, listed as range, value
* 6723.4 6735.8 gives 2.297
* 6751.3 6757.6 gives 2.091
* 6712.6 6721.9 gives 2.333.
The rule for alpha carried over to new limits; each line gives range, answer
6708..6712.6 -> 2.264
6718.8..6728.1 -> 2.3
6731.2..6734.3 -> 2.294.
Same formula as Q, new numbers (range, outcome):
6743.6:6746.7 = 2.23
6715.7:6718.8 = 2.32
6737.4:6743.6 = 2.3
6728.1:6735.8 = 2.28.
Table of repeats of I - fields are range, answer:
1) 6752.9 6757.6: 2.05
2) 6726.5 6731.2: 2.29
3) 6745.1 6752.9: 2.12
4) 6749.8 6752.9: 2.05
